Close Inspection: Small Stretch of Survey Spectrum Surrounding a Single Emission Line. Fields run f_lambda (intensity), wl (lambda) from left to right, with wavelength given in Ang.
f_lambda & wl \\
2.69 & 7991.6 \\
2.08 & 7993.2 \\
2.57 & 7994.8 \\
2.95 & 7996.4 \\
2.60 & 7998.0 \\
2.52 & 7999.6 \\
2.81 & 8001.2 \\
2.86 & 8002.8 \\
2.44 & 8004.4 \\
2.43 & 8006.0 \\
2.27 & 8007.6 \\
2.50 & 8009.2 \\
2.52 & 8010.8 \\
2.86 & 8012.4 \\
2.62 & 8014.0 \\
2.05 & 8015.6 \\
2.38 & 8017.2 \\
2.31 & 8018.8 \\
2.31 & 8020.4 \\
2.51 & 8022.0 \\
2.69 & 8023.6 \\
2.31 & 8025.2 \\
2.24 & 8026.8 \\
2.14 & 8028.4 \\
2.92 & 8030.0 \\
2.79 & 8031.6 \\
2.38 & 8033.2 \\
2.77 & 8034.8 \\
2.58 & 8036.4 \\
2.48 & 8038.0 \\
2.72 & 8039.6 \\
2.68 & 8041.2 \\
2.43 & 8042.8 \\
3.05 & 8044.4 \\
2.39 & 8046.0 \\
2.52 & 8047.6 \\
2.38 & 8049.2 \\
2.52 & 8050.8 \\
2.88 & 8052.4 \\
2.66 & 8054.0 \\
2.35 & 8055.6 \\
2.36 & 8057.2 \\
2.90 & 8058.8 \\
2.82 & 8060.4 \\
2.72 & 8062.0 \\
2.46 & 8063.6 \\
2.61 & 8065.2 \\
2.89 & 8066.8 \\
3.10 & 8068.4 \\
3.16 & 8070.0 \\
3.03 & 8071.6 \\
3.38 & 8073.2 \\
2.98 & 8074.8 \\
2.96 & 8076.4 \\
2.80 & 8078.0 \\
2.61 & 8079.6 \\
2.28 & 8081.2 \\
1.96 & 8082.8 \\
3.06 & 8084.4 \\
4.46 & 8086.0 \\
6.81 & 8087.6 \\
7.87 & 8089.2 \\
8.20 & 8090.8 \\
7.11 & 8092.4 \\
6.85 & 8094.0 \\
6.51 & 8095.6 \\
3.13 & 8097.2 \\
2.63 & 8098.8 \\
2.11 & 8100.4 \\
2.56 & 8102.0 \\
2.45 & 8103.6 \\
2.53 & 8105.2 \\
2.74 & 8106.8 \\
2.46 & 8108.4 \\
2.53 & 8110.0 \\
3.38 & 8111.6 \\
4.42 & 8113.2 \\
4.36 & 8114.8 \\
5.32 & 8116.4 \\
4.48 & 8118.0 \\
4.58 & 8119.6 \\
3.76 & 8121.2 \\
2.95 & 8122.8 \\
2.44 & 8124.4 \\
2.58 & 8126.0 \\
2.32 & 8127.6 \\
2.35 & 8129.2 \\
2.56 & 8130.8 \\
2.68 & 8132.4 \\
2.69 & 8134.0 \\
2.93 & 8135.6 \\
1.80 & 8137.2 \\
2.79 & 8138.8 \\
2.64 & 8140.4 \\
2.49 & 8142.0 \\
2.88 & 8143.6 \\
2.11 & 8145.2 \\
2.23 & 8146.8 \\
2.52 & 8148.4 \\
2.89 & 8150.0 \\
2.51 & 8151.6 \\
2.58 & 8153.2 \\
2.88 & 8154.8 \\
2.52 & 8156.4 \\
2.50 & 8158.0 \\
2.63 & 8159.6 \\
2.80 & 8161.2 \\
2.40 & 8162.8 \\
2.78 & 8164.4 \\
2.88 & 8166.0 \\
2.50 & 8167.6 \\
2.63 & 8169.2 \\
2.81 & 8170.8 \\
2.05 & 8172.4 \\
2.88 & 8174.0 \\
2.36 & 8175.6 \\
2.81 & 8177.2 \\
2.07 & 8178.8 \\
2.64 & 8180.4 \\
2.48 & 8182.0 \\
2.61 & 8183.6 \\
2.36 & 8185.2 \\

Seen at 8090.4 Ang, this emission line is H-alpha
